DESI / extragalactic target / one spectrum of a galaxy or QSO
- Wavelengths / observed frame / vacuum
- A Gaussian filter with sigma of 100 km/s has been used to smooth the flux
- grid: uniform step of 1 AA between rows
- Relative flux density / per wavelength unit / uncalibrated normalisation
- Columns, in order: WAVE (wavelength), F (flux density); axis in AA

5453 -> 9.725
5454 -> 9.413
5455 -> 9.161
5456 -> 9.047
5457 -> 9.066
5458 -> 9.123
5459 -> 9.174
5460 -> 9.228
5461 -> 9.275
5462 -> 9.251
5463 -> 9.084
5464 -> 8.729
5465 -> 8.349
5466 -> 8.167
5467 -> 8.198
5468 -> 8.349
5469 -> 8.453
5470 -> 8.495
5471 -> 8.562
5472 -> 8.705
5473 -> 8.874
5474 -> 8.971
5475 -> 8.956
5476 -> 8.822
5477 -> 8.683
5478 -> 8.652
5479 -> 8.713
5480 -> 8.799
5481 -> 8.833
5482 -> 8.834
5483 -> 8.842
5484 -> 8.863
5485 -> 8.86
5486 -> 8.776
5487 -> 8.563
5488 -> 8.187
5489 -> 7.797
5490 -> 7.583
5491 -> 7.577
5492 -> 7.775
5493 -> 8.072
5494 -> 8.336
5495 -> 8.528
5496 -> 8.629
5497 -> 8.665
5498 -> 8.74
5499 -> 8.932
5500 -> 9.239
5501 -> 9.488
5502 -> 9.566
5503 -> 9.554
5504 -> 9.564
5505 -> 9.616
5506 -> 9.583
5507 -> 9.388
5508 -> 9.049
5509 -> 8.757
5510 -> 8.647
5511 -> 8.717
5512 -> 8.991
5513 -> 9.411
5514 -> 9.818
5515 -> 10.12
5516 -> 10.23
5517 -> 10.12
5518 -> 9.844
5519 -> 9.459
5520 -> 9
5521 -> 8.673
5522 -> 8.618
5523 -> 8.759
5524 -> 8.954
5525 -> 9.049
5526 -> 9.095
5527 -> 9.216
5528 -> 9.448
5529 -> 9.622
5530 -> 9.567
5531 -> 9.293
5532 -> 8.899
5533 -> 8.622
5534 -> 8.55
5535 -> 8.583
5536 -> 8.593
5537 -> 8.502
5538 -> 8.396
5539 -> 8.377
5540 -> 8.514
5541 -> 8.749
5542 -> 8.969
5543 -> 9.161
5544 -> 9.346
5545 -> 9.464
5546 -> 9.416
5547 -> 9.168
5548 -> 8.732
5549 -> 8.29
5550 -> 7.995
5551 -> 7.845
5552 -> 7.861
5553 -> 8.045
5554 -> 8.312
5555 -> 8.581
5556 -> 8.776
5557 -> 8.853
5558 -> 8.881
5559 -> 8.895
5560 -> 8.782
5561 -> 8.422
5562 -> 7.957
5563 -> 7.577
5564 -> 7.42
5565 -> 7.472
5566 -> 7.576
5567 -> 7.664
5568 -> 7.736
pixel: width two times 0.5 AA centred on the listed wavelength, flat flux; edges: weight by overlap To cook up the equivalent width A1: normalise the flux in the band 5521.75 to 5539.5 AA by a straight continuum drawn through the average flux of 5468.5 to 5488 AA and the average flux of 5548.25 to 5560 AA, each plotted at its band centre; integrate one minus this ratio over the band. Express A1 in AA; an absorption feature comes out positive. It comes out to -0.80 AA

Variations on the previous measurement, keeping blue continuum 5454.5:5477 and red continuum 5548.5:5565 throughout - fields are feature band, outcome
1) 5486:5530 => -2.3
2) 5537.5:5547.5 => -0.7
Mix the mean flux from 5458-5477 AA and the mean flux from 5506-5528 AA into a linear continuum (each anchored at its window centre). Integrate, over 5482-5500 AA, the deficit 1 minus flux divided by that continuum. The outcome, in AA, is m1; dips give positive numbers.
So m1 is 1.1 AA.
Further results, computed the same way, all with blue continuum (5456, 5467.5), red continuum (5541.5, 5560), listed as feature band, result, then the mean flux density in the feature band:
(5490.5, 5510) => -0.2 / 8.89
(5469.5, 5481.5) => 0.1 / 8.76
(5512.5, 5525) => -0.9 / 9.4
